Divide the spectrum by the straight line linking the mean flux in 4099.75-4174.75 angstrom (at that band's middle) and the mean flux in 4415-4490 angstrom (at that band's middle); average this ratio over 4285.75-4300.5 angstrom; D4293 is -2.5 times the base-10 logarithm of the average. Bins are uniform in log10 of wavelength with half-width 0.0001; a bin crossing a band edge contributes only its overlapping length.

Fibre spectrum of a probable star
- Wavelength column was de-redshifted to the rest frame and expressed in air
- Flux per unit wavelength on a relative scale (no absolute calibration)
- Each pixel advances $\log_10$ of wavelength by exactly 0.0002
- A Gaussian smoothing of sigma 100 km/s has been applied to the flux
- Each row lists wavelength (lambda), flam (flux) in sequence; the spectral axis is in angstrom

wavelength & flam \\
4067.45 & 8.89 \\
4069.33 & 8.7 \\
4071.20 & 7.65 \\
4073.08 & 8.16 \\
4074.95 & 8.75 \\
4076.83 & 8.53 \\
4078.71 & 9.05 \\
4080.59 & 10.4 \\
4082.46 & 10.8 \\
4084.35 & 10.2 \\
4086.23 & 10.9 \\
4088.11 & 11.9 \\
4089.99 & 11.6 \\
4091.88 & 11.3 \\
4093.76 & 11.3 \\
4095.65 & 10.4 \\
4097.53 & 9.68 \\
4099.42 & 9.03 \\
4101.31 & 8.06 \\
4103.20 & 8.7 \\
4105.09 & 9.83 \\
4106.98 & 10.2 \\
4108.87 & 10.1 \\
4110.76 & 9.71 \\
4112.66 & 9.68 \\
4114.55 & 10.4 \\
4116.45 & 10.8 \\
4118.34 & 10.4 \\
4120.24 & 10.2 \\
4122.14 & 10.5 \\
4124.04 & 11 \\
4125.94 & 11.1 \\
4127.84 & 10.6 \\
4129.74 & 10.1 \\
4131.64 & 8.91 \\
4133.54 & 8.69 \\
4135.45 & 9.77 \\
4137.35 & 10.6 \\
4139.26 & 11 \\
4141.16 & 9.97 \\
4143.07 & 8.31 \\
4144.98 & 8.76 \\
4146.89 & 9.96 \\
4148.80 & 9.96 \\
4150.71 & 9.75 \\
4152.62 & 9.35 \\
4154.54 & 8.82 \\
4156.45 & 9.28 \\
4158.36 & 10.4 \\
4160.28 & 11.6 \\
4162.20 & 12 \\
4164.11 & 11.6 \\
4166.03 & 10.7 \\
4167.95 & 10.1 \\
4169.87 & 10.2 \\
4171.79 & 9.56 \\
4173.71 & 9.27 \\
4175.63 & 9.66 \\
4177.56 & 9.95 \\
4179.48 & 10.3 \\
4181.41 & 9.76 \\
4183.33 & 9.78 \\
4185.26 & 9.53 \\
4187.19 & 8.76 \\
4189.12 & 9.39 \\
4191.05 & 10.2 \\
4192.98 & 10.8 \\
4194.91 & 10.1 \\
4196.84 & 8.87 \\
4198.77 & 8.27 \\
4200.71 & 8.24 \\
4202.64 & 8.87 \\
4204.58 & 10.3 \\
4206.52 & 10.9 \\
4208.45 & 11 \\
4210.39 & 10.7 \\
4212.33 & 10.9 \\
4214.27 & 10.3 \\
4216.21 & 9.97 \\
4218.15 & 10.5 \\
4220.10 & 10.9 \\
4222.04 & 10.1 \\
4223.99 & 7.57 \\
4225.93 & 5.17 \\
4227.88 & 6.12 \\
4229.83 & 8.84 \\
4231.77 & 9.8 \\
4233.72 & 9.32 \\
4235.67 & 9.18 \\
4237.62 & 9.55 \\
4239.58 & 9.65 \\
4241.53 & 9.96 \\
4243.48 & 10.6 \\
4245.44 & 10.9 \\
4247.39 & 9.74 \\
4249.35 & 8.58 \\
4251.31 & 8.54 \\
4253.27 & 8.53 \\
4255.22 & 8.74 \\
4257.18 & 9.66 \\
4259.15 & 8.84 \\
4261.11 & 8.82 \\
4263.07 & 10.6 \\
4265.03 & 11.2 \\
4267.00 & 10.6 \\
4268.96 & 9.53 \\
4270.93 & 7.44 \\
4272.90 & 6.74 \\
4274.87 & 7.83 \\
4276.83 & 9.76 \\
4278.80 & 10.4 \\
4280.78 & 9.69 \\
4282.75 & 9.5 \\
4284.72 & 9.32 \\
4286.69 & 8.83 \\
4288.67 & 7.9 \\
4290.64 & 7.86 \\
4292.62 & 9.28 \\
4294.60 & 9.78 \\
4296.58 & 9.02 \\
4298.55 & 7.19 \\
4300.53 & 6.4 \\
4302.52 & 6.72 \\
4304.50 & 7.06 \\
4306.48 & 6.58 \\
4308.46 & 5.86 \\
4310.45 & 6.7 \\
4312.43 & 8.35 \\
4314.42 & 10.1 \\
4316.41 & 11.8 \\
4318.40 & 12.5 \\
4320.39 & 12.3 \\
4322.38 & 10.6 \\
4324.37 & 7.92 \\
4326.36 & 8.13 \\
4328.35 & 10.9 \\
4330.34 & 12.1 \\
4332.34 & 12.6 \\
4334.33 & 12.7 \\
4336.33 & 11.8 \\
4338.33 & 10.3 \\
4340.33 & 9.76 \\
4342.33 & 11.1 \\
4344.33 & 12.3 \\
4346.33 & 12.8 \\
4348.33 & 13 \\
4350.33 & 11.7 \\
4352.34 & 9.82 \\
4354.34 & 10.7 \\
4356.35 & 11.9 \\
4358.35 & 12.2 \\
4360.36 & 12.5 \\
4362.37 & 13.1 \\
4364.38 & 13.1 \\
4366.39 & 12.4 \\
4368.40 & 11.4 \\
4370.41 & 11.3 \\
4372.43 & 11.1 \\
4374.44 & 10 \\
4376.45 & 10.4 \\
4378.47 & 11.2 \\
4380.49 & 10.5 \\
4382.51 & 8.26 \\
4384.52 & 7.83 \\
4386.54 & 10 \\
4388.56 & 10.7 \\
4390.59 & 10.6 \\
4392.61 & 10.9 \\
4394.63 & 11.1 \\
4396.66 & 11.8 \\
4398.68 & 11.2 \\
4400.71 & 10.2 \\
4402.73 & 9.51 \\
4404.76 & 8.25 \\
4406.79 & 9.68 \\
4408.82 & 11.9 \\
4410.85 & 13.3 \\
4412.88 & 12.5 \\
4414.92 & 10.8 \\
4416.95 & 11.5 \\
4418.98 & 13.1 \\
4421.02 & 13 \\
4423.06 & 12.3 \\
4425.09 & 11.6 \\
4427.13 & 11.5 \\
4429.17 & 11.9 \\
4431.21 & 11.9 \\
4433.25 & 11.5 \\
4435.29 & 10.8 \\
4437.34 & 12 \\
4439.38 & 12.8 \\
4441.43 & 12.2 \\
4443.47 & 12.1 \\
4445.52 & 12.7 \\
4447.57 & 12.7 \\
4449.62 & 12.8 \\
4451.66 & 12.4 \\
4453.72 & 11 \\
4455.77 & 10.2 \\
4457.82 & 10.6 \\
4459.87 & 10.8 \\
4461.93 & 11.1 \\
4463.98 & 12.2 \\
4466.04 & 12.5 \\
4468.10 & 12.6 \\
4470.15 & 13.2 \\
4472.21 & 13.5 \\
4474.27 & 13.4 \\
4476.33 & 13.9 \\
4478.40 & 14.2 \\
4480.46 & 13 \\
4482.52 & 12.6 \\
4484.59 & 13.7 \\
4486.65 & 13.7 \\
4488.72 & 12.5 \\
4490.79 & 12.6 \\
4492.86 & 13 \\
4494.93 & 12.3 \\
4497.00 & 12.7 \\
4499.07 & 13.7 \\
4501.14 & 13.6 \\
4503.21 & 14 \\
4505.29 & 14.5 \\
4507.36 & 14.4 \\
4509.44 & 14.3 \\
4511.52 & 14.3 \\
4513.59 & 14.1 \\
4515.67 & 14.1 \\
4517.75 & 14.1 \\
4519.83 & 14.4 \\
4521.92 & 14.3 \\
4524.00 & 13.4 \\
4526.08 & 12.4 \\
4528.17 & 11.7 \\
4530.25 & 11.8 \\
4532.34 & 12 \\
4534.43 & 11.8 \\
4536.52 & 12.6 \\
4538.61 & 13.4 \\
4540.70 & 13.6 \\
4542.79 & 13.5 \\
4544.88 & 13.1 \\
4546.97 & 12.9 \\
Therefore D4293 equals 0.30 mag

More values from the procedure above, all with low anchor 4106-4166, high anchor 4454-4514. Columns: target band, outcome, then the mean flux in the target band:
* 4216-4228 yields 0.236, 8.71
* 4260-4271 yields 0.135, 9.88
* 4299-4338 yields 0.218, 9.52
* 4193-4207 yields 0.135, 9.41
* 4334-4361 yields 0.026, 11.6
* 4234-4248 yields 0.111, 9.91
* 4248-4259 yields 0.246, 8.84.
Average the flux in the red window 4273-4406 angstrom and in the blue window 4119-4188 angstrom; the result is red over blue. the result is 1.01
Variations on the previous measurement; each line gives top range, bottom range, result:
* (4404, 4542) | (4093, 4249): 1.29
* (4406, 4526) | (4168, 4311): 1.39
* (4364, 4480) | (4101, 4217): 1.16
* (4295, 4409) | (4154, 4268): 1.07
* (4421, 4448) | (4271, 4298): 1.36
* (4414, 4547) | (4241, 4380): 1.27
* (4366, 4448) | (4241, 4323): 1.24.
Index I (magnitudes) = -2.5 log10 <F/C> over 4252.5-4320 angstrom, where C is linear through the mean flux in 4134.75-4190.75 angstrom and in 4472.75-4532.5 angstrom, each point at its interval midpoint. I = 0.26 mag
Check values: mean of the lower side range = 9.94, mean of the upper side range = 13.4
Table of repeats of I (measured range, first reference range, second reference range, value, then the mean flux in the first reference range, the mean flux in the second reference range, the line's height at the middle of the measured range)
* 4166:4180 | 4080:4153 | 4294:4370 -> 0.030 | 10.1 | 10.4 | 10.2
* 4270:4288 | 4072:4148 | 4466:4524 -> 0.293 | 9.98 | 13.6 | 11.6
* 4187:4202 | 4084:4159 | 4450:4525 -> 0.140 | 10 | 13.1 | 10.6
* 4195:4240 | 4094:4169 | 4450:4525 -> 0.151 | 10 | 13.1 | 10.8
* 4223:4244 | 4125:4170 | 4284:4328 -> 0.077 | 10.1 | 8.68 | 9.31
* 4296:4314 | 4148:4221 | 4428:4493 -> 0.472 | 10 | 12.4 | 11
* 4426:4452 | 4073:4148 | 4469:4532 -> 0.070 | 10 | 13.4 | 12.9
